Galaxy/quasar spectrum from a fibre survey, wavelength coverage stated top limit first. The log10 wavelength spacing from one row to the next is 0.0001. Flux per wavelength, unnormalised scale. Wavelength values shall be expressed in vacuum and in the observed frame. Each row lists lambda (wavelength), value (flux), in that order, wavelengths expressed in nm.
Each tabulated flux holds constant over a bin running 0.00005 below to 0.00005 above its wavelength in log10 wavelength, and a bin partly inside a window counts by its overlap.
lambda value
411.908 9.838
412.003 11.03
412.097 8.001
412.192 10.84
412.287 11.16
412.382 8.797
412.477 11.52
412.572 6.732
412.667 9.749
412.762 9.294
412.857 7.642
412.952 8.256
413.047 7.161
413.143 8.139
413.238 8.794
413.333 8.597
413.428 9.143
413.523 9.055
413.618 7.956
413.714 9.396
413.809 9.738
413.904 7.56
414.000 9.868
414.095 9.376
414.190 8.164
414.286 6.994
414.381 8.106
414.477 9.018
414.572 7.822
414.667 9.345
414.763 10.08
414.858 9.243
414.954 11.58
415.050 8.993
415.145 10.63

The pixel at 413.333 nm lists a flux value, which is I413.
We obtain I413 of 8.597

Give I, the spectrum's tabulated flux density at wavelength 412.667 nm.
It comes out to 9.749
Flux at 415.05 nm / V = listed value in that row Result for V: 8.993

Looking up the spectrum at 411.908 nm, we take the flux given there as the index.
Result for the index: 9.838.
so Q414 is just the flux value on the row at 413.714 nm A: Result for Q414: 9.396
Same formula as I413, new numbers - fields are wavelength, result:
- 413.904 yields 7.56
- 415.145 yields 10.63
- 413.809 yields 9.738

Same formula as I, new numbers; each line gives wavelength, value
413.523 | 9.055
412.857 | 7.642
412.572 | 6.732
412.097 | 8.001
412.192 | 10.84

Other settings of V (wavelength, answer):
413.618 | 7.956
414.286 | 6.994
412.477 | 11.52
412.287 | 11.16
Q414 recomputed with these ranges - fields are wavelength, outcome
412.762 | 9.294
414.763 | 10.08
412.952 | 8.256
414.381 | 8.106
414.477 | 9.018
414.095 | 9.376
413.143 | 8.139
